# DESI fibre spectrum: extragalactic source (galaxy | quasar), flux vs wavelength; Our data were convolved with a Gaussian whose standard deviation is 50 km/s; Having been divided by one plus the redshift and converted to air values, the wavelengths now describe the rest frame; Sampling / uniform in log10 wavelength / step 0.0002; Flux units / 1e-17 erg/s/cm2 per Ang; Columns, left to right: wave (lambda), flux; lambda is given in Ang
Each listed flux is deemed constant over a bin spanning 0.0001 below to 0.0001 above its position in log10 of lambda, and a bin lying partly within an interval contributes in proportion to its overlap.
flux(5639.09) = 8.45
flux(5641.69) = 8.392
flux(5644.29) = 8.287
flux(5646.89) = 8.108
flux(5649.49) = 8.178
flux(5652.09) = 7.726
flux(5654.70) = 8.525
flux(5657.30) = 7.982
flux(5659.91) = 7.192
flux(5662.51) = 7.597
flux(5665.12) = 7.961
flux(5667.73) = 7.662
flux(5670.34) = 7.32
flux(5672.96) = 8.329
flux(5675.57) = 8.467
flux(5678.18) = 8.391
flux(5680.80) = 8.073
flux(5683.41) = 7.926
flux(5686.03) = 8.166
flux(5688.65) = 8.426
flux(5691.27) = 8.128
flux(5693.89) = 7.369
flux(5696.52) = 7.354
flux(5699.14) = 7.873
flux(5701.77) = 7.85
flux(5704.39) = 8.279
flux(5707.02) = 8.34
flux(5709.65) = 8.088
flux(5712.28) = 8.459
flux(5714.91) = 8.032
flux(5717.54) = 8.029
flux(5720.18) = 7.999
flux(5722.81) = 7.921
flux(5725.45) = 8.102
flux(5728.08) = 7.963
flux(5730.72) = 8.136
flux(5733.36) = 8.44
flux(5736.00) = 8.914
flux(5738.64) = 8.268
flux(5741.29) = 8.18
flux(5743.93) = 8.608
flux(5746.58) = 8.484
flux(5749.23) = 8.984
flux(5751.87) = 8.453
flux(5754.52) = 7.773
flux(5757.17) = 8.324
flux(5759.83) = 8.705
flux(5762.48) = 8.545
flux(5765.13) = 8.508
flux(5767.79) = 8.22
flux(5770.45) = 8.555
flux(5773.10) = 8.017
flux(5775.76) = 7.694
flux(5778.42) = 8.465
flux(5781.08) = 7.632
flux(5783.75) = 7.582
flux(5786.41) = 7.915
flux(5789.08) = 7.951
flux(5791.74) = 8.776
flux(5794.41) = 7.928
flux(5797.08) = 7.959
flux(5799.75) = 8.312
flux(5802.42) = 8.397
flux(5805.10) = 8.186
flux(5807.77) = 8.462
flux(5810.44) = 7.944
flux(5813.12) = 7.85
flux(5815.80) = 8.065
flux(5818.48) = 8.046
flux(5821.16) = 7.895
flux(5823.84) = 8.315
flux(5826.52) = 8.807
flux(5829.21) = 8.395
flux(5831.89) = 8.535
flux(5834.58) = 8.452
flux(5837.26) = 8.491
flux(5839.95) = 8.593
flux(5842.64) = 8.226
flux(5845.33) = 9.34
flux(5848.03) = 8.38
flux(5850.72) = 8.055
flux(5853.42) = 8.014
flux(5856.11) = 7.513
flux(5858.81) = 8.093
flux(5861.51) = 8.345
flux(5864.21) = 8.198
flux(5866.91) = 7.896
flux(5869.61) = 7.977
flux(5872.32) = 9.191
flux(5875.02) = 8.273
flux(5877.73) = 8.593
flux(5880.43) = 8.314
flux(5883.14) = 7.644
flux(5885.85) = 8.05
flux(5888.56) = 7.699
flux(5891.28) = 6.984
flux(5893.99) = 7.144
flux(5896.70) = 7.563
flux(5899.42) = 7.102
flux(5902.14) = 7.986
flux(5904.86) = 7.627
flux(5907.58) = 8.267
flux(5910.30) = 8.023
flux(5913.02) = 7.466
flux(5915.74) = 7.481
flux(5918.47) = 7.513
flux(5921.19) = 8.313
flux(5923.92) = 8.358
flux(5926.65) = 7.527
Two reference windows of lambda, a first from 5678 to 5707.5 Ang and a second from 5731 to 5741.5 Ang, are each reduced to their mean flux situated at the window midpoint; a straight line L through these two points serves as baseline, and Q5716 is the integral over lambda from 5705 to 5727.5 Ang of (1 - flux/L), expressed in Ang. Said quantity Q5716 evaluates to 0.31 Ang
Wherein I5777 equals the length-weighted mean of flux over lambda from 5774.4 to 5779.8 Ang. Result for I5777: 8.08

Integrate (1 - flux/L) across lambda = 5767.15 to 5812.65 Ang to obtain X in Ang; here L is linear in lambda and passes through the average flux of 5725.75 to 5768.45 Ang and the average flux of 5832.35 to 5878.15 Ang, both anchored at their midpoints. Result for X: 1.4 Ang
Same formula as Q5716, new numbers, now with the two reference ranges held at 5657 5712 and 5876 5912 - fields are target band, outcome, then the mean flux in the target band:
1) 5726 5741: -0.78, 8.32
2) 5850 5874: -1.07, 8.15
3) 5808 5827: -0.69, 8.12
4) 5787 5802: -0.63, 8.19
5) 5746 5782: -1.98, 8.32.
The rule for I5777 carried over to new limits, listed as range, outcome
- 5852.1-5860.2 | 7.88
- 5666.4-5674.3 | 7.77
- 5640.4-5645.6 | 8.34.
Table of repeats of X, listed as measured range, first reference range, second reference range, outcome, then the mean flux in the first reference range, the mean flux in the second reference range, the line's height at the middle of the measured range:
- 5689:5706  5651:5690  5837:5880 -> 0.4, 7.98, 8.32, 8.03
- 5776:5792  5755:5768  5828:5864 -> 0.8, 8.43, 8.34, 8.41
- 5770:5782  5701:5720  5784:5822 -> 0.1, 8.15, 8.11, 8.12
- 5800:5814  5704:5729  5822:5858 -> 0.2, 8.12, 8.38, 8.31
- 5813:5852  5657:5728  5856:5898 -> -2.0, 7.97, 7.98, 7.98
